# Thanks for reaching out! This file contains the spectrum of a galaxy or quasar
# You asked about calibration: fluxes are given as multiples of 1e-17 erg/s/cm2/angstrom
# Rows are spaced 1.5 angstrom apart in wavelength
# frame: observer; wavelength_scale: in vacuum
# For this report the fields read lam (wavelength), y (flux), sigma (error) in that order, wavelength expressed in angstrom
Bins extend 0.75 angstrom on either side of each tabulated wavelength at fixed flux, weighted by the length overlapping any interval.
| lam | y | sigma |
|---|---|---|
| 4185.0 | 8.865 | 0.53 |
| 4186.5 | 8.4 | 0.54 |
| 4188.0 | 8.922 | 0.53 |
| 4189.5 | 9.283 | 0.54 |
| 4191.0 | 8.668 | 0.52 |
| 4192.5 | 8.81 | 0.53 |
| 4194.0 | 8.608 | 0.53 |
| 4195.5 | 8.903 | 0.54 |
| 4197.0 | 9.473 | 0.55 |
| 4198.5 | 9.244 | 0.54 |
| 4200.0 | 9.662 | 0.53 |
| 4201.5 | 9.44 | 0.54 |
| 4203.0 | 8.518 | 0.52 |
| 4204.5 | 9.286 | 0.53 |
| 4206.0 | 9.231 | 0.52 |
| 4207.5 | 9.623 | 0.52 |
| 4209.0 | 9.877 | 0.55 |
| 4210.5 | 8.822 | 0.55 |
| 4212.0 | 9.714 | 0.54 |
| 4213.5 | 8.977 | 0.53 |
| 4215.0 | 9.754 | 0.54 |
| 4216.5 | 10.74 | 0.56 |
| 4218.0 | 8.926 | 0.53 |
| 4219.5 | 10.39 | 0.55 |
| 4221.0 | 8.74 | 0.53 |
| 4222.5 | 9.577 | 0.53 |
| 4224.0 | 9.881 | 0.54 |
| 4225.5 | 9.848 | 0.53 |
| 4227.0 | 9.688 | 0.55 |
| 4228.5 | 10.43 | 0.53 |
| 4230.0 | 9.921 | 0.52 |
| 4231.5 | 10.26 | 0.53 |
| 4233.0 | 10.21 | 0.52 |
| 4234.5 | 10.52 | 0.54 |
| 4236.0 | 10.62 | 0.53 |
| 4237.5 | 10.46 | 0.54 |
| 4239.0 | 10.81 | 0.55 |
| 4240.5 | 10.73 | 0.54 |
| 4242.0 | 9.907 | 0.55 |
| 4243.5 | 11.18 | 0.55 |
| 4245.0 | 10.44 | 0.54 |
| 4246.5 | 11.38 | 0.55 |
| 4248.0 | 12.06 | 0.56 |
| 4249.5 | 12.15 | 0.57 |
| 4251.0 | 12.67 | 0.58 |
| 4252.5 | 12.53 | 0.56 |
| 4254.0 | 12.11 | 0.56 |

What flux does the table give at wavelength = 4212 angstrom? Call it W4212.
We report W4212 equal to 9.714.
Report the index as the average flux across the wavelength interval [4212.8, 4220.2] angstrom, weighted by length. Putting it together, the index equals 9.76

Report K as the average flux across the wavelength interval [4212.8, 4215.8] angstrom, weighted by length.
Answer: 9.39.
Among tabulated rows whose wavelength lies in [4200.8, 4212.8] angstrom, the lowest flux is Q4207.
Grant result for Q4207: 8.518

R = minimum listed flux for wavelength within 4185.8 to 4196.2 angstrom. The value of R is 8.4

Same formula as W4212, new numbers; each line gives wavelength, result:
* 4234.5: 10.52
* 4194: 8.608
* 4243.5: 11.18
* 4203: 8.518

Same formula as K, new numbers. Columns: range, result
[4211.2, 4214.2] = 9.34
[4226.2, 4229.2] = 10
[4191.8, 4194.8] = 8.71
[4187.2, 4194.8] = 8.86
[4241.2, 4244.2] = 10.5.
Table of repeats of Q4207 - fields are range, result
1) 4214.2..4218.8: 8.926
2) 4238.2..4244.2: 9.907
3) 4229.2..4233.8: 9.921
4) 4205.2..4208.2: 9.231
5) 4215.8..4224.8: 8.74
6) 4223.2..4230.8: 9.688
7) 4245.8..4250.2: 11.38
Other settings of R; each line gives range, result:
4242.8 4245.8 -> 10.44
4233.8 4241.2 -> 10.46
